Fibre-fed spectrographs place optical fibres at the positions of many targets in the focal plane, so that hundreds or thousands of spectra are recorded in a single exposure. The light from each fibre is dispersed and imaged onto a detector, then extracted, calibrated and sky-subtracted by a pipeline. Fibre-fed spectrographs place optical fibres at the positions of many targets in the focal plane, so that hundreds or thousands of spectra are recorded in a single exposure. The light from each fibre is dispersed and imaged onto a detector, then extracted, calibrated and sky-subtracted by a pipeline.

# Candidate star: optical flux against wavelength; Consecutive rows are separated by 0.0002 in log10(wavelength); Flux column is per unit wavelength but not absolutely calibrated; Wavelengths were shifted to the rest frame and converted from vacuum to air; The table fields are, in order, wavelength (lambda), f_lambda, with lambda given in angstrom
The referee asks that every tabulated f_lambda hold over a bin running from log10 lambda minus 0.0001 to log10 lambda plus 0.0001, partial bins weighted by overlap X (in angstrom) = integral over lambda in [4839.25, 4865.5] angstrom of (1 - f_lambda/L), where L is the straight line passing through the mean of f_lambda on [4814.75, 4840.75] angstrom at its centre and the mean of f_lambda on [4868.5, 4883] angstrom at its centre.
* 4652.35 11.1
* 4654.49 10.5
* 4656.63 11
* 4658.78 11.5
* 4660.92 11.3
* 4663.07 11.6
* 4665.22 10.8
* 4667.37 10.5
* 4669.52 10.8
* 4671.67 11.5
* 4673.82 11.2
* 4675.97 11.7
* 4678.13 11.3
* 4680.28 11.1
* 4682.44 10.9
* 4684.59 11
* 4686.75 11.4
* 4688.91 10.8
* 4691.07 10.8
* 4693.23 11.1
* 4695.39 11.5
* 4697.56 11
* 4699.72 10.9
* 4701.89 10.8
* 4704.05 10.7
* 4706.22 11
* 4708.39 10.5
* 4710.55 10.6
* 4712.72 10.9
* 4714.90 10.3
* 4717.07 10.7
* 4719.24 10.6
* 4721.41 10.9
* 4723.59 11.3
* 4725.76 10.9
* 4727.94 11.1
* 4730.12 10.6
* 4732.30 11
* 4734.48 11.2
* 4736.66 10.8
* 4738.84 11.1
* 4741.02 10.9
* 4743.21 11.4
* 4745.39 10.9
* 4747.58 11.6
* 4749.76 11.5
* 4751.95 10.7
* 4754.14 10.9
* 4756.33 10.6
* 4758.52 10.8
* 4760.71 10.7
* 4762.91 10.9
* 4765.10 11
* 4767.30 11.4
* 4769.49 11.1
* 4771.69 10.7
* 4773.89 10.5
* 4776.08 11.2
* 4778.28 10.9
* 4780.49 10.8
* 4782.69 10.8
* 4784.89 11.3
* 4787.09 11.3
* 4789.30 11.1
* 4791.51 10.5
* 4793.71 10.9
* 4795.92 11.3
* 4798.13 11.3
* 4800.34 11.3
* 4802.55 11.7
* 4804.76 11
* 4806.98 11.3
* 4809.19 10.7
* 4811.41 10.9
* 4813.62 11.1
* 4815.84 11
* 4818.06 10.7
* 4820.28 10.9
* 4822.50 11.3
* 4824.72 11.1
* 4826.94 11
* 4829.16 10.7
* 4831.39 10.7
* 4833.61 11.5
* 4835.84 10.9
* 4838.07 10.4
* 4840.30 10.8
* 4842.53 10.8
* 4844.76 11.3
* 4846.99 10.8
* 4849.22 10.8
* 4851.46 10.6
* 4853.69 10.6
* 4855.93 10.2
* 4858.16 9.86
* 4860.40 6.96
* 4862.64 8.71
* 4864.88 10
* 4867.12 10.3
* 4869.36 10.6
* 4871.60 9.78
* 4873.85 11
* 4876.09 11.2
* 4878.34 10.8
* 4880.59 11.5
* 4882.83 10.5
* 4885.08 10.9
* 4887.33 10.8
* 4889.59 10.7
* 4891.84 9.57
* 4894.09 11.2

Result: 1.8 angstrom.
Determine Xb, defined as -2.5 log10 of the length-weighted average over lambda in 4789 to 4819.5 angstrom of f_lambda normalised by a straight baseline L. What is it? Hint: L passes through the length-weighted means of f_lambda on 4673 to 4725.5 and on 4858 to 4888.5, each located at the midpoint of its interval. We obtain -0.055 mag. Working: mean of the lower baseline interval 11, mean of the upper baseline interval 10.2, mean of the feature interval 11.1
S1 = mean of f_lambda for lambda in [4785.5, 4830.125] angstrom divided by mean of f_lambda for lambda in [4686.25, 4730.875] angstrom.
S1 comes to 1.0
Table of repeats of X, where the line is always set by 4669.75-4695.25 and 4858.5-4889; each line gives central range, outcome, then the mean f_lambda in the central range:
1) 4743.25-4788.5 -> -0.97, 11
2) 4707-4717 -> 0.38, 10.6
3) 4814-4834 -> -0.95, 11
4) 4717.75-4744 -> -0.11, 11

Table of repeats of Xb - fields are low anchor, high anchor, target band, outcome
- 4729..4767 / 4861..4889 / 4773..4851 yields -0.03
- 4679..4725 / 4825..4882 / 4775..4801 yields -0.04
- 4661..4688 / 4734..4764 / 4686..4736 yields 0.02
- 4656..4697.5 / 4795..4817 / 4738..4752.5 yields 0.00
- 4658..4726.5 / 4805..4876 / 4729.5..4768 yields -0.02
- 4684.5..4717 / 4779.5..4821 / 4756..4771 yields 0.00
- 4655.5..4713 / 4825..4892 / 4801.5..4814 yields -0.05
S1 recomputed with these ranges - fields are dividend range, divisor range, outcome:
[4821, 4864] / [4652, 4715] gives 0.95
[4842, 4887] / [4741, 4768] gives 0.94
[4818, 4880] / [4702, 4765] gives 0.96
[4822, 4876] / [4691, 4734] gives 0.96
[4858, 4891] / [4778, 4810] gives 0.92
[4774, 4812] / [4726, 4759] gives 1.01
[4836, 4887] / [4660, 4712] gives 0.94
